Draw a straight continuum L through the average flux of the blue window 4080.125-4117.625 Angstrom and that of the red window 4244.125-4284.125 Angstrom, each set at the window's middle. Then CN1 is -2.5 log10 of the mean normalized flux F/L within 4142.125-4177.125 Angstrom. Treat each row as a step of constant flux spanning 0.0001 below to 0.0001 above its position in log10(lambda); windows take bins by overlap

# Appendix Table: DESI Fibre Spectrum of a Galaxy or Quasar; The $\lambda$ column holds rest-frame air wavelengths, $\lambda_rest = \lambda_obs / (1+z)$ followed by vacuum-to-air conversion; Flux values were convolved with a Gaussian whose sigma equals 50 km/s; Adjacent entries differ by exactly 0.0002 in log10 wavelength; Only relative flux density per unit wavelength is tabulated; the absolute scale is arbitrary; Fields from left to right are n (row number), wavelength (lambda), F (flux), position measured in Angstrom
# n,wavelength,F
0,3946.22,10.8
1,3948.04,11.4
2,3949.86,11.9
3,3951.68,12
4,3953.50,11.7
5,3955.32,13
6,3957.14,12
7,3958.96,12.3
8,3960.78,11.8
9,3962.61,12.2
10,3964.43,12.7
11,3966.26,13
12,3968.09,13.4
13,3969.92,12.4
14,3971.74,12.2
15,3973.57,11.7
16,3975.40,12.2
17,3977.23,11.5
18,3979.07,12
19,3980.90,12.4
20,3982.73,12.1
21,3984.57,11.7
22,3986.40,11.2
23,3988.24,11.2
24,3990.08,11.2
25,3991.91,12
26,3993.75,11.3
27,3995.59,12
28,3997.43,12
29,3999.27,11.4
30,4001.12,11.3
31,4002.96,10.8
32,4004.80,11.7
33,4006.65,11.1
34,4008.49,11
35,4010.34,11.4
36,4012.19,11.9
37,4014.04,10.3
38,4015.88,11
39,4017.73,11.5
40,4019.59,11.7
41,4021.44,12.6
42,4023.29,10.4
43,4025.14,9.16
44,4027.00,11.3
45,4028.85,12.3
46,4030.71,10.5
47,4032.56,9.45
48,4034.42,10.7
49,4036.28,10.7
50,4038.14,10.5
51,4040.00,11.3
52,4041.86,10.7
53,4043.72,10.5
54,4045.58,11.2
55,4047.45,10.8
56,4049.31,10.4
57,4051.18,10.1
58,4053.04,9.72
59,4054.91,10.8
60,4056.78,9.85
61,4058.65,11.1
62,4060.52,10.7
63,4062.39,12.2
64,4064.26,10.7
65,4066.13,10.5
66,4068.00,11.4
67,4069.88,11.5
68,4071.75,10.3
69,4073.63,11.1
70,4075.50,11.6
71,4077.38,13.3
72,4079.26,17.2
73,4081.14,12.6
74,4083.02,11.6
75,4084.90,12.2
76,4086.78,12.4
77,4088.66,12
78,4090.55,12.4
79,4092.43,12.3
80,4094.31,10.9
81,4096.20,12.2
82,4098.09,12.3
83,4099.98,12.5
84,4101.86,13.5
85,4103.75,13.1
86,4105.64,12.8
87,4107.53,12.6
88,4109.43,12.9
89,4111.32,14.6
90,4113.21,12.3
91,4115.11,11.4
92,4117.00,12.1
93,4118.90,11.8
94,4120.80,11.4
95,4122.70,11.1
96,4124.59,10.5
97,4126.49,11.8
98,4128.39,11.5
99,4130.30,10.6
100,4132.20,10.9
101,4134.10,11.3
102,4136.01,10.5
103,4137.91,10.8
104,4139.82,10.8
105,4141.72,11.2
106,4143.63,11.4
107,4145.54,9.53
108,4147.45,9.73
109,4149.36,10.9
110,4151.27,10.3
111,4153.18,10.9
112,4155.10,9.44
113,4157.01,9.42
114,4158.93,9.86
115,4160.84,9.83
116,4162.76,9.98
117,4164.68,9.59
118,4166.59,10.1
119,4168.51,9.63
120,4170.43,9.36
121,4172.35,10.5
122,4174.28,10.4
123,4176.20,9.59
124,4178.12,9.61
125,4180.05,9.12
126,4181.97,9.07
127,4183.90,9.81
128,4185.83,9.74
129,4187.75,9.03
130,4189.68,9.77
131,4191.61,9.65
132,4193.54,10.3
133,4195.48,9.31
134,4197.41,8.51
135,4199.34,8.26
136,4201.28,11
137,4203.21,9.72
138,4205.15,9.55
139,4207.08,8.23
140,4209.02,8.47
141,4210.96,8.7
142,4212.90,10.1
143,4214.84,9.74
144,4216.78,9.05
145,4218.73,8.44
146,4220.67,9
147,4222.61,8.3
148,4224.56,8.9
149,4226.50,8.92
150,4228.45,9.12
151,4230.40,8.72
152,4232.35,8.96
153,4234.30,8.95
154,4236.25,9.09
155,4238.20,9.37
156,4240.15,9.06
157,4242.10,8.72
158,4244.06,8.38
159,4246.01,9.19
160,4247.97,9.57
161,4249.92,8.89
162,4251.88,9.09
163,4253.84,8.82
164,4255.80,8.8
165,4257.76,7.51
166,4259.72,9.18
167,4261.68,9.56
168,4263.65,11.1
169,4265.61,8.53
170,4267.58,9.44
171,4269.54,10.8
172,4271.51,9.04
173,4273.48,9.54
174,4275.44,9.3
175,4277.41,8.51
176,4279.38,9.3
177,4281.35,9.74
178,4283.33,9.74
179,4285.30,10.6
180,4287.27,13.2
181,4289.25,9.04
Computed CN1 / 0.13 mag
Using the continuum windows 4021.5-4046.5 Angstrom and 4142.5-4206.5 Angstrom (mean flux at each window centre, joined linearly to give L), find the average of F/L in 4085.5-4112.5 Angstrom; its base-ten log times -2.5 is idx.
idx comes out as -0.22 mag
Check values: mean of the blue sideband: 10.7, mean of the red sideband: 9.78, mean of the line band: 12.6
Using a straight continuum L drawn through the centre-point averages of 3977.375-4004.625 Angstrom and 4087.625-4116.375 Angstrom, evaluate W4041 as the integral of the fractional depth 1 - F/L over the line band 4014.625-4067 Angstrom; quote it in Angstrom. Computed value 5.3 Angstrom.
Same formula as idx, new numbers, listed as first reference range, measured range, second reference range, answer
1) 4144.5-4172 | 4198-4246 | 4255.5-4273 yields 0.06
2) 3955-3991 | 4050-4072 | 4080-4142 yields 0.12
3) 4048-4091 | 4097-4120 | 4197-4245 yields -0.16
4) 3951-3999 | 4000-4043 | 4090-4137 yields 0.09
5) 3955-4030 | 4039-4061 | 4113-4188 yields 0.06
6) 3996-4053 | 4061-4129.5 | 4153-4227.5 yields -0.17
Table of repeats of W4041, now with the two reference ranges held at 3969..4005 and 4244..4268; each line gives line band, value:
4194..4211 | 0.8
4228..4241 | 0.4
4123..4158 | -1.4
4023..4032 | 0.5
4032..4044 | 0.7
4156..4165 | 0.3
